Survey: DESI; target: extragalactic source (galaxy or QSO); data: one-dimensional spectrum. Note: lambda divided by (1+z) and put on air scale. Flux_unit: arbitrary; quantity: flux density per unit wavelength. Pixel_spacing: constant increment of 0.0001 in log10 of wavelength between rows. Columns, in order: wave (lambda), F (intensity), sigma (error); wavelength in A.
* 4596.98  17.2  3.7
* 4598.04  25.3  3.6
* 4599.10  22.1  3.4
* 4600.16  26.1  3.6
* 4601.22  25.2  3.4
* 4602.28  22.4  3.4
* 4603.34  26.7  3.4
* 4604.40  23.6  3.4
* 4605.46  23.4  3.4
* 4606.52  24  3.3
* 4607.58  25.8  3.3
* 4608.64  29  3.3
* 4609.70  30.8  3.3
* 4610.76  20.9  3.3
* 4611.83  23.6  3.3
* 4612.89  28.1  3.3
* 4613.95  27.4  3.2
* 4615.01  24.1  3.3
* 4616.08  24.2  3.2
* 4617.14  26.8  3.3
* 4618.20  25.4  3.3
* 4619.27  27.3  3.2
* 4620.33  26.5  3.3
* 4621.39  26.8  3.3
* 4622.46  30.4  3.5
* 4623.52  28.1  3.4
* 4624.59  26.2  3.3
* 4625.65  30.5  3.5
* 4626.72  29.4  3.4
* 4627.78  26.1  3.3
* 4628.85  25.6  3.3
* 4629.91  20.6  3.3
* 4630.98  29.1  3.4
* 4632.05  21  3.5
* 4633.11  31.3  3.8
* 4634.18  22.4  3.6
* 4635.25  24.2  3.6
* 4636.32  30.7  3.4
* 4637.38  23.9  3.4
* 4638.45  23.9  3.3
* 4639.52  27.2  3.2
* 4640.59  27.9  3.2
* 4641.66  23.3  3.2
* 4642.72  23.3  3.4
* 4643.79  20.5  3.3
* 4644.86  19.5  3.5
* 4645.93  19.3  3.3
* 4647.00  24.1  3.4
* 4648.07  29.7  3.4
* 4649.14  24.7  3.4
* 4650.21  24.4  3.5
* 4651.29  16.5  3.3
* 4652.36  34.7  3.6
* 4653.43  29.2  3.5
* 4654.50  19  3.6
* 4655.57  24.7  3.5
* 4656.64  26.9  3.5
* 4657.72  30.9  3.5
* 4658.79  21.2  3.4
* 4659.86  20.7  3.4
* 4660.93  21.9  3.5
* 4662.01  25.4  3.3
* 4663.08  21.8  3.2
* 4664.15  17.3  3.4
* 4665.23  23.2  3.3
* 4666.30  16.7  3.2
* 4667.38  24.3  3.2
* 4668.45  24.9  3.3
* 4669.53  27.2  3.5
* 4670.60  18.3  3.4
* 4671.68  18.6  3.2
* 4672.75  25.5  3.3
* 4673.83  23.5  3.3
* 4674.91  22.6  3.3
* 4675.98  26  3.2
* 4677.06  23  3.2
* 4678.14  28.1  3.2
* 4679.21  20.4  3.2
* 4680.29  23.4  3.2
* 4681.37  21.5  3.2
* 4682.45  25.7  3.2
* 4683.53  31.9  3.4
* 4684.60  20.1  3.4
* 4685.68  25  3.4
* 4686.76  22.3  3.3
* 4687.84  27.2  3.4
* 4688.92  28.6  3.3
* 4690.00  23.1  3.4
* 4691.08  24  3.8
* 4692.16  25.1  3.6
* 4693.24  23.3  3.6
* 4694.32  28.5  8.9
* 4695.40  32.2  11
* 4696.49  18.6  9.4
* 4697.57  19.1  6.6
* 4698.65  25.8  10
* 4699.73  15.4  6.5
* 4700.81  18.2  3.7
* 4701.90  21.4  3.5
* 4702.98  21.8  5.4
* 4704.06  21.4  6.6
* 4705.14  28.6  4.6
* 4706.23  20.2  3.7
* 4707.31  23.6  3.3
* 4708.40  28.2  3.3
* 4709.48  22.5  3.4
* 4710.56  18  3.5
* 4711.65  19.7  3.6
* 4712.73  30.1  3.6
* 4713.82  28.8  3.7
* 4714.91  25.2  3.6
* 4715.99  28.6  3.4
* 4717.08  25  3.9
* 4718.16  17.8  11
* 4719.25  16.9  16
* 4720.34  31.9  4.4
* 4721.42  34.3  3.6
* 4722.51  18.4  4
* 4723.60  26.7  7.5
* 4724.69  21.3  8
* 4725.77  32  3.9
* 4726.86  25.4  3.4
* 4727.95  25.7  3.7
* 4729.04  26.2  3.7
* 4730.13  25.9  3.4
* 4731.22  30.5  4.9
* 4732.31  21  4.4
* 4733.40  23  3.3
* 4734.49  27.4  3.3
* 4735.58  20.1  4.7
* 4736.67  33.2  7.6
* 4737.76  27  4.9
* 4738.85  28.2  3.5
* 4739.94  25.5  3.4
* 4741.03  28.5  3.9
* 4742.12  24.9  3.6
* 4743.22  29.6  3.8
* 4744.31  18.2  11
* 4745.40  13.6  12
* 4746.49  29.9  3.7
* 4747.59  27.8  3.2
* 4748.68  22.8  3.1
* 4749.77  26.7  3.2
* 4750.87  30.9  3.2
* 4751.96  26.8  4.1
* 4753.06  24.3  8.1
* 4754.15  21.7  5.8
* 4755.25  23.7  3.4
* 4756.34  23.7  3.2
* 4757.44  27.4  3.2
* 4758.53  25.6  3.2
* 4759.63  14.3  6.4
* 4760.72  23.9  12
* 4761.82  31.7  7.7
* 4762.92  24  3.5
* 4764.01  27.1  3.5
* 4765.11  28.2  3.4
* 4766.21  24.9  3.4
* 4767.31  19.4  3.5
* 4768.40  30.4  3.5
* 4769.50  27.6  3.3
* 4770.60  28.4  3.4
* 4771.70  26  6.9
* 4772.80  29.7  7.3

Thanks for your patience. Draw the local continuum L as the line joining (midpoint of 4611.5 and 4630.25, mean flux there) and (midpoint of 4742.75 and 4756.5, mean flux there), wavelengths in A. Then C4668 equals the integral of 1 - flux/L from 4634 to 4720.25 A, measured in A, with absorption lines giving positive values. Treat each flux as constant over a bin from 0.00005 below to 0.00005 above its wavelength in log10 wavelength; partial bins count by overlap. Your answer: 6.5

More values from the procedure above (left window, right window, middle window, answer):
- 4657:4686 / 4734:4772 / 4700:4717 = 0.5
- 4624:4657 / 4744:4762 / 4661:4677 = 1.5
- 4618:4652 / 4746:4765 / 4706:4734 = 0.5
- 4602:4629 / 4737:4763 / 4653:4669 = 1.7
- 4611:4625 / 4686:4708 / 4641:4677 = 2.2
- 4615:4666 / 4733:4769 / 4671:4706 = 2.0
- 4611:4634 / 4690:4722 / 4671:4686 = 0.5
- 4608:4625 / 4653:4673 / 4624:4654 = -0.6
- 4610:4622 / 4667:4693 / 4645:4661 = 0.2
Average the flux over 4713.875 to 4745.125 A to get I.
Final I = 25.6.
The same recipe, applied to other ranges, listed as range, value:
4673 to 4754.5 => 24.7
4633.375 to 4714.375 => 23.8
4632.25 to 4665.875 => 24.3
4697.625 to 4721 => 23.3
